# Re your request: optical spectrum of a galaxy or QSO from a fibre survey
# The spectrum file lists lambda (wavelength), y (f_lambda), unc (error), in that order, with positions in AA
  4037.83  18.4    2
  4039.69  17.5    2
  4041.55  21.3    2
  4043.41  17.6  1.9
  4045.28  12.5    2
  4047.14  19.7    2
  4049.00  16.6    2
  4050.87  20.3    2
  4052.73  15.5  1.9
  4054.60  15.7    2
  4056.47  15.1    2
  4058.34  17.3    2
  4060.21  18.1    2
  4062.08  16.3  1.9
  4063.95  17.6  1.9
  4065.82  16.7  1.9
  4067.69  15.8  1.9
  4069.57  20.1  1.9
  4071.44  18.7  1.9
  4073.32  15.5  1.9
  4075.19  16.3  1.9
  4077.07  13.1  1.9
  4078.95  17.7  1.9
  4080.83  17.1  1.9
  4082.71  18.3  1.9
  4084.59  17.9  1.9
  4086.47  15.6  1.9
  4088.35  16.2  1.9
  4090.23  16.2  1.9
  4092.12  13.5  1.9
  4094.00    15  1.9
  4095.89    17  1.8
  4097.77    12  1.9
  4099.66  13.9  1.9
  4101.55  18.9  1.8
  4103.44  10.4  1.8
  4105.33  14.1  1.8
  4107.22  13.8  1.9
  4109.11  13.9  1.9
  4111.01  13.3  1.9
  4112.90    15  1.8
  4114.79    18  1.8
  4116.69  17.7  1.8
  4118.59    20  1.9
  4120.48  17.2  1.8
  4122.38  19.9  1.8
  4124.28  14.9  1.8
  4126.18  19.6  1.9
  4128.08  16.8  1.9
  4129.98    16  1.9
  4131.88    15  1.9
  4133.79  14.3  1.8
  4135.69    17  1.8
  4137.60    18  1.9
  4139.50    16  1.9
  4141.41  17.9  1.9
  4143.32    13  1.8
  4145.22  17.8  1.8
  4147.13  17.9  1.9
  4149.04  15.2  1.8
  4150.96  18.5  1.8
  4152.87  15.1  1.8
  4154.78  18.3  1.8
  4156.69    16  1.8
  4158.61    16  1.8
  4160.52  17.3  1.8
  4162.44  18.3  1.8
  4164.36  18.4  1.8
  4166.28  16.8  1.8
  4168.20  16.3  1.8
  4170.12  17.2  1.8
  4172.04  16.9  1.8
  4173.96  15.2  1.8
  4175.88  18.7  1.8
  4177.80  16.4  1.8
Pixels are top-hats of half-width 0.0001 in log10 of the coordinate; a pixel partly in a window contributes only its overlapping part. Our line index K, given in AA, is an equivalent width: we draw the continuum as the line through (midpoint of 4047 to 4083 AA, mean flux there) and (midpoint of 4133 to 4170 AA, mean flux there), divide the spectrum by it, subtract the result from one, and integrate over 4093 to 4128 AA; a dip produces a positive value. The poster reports 2.1 AA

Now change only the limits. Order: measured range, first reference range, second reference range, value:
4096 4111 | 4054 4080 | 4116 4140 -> 2.6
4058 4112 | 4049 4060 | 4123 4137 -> 2.6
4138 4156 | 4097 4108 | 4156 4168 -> -0.4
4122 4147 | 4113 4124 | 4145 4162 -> 1.3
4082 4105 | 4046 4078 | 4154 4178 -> 2.2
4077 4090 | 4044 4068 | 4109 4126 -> 0.0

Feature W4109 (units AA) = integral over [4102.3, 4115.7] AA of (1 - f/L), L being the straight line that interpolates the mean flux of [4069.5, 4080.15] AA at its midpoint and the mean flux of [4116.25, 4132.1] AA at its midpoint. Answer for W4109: 2.4 AA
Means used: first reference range 16.6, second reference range 17.6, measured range 14.1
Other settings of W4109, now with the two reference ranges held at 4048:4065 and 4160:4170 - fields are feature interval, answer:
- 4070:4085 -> 0.1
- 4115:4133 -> -0.2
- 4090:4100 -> 1.5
